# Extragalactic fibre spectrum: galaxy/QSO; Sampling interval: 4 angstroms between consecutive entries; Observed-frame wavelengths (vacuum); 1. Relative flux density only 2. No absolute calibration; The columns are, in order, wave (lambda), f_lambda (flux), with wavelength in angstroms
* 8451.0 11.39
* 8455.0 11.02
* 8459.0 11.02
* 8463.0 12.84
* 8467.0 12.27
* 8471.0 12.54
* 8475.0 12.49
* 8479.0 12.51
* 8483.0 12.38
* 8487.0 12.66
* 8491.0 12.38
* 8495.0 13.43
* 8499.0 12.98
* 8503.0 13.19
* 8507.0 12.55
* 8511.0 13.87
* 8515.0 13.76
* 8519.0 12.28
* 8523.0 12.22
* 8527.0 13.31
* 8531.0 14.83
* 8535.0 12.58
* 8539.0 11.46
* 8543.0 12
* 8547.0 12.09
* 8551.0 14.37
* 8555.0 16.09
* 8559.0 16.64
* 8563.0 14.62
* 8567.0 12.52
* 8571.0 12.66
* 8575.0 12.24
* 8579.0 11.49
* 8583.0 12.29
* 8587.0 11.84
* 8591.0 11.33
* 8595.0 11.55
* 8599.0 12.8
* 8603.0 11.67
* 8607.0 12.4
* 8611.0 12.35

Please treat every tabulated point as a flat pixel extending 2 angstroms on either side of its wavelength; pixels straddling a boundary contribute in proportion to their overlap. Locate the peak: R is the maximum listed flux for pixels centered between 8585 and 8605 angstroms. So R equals 12.8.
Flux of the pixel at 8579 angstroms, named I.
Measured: 11.49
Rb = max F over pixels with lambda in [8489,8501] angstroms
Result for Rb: 13.43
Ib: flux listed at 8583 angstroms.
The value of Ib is 12.29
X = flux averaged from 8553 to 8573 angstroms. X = 14.5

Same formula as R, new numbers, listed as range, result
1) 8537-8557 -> 16.09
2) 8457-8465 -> 12.84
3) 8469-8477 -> 12.54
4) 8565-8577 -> 12.66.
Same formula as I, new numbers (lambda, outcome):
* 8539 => 11.46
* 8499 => 12.98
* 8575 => 12.24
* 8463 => 12.84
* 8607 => 12.4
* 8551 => 14.37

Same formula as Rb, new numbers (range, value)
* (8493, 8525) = 13.87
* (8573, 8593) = 12.29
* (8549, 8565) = 16.64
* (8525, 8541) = 14.83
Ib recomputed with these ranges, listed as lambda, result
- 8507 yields 12.55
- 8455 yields 11.02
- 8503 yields 13.19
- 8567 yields 12.52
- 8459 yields 11.02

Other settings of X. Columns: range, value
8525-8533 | 14.1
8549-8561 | 15.7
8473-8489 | 12.5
